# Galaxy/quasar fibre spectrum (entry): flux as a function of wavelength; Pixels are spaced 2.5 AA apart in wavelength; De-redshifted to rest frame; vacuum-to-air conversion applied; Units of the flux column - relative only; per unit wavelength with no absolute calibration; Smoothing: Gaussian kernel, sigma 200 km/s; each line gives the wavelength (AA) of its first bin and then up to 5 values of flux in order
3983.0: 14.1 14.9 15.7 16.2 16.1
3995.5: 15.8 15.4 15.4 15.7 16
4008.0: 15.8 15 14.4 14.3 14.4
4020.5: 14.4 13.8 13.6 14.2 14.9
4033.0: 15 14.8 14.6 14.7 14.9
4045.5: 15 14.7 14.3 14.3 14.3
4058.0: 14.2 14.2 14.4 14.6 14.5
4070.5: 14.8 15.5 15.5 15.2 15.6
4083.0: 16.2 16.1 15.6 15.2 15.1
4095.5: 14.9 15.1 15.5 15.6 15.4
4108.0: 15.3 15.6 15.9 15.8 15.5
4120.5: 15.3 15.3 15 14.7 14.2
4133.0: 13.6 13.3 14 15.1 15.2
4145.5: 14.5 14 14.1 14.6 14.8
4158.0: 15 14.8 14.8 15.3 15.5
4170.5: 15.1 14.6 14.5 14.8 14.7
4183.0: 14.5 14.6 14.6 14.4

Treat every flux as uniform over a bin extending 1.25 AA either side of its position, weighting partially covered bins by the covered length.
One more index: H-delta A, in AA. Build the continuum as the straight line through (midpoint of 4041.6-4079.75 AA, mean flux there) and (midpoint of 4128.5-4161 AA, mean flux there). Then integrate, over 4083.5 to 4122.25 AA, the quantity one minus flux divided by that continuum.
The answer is -2.5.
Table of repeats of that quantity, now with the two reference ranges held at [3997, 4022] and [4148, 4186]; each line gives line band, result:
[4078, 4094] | -0.7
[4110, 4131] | -0.6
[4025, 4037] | 0.4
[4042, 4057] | 0.4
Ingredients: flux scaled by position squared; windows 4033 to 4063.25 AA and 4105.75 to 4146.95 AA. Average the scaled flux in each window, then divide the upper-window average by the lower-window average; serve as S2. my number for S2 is 1.06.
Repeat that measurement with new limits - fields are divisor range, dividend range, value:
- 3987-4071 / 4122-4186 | 1.05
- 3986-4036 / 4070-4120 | 1.07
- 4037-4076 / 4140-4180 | 1.06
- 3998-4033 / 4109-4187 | 1.07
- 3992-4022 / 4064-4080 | 1.02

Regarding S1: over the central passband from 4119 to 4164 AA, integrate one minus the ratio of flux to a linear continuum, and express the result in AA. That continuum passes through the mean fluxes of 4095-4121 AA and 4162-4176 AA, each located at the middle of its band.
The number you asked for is 1.9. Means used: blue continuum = 15.5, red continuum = 15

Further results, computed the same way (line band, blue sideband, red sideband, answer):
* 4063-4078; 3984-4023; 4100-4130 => 0.37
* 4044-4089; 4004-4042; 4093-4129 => 0.20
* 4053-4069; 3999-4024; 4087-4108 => 0.83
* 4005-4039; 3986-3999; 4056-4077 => 1.62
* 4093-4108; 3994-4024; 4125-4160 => -0.67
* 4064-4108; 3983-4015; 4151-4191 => -0.59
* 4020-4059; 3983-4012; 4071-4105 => 2.58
